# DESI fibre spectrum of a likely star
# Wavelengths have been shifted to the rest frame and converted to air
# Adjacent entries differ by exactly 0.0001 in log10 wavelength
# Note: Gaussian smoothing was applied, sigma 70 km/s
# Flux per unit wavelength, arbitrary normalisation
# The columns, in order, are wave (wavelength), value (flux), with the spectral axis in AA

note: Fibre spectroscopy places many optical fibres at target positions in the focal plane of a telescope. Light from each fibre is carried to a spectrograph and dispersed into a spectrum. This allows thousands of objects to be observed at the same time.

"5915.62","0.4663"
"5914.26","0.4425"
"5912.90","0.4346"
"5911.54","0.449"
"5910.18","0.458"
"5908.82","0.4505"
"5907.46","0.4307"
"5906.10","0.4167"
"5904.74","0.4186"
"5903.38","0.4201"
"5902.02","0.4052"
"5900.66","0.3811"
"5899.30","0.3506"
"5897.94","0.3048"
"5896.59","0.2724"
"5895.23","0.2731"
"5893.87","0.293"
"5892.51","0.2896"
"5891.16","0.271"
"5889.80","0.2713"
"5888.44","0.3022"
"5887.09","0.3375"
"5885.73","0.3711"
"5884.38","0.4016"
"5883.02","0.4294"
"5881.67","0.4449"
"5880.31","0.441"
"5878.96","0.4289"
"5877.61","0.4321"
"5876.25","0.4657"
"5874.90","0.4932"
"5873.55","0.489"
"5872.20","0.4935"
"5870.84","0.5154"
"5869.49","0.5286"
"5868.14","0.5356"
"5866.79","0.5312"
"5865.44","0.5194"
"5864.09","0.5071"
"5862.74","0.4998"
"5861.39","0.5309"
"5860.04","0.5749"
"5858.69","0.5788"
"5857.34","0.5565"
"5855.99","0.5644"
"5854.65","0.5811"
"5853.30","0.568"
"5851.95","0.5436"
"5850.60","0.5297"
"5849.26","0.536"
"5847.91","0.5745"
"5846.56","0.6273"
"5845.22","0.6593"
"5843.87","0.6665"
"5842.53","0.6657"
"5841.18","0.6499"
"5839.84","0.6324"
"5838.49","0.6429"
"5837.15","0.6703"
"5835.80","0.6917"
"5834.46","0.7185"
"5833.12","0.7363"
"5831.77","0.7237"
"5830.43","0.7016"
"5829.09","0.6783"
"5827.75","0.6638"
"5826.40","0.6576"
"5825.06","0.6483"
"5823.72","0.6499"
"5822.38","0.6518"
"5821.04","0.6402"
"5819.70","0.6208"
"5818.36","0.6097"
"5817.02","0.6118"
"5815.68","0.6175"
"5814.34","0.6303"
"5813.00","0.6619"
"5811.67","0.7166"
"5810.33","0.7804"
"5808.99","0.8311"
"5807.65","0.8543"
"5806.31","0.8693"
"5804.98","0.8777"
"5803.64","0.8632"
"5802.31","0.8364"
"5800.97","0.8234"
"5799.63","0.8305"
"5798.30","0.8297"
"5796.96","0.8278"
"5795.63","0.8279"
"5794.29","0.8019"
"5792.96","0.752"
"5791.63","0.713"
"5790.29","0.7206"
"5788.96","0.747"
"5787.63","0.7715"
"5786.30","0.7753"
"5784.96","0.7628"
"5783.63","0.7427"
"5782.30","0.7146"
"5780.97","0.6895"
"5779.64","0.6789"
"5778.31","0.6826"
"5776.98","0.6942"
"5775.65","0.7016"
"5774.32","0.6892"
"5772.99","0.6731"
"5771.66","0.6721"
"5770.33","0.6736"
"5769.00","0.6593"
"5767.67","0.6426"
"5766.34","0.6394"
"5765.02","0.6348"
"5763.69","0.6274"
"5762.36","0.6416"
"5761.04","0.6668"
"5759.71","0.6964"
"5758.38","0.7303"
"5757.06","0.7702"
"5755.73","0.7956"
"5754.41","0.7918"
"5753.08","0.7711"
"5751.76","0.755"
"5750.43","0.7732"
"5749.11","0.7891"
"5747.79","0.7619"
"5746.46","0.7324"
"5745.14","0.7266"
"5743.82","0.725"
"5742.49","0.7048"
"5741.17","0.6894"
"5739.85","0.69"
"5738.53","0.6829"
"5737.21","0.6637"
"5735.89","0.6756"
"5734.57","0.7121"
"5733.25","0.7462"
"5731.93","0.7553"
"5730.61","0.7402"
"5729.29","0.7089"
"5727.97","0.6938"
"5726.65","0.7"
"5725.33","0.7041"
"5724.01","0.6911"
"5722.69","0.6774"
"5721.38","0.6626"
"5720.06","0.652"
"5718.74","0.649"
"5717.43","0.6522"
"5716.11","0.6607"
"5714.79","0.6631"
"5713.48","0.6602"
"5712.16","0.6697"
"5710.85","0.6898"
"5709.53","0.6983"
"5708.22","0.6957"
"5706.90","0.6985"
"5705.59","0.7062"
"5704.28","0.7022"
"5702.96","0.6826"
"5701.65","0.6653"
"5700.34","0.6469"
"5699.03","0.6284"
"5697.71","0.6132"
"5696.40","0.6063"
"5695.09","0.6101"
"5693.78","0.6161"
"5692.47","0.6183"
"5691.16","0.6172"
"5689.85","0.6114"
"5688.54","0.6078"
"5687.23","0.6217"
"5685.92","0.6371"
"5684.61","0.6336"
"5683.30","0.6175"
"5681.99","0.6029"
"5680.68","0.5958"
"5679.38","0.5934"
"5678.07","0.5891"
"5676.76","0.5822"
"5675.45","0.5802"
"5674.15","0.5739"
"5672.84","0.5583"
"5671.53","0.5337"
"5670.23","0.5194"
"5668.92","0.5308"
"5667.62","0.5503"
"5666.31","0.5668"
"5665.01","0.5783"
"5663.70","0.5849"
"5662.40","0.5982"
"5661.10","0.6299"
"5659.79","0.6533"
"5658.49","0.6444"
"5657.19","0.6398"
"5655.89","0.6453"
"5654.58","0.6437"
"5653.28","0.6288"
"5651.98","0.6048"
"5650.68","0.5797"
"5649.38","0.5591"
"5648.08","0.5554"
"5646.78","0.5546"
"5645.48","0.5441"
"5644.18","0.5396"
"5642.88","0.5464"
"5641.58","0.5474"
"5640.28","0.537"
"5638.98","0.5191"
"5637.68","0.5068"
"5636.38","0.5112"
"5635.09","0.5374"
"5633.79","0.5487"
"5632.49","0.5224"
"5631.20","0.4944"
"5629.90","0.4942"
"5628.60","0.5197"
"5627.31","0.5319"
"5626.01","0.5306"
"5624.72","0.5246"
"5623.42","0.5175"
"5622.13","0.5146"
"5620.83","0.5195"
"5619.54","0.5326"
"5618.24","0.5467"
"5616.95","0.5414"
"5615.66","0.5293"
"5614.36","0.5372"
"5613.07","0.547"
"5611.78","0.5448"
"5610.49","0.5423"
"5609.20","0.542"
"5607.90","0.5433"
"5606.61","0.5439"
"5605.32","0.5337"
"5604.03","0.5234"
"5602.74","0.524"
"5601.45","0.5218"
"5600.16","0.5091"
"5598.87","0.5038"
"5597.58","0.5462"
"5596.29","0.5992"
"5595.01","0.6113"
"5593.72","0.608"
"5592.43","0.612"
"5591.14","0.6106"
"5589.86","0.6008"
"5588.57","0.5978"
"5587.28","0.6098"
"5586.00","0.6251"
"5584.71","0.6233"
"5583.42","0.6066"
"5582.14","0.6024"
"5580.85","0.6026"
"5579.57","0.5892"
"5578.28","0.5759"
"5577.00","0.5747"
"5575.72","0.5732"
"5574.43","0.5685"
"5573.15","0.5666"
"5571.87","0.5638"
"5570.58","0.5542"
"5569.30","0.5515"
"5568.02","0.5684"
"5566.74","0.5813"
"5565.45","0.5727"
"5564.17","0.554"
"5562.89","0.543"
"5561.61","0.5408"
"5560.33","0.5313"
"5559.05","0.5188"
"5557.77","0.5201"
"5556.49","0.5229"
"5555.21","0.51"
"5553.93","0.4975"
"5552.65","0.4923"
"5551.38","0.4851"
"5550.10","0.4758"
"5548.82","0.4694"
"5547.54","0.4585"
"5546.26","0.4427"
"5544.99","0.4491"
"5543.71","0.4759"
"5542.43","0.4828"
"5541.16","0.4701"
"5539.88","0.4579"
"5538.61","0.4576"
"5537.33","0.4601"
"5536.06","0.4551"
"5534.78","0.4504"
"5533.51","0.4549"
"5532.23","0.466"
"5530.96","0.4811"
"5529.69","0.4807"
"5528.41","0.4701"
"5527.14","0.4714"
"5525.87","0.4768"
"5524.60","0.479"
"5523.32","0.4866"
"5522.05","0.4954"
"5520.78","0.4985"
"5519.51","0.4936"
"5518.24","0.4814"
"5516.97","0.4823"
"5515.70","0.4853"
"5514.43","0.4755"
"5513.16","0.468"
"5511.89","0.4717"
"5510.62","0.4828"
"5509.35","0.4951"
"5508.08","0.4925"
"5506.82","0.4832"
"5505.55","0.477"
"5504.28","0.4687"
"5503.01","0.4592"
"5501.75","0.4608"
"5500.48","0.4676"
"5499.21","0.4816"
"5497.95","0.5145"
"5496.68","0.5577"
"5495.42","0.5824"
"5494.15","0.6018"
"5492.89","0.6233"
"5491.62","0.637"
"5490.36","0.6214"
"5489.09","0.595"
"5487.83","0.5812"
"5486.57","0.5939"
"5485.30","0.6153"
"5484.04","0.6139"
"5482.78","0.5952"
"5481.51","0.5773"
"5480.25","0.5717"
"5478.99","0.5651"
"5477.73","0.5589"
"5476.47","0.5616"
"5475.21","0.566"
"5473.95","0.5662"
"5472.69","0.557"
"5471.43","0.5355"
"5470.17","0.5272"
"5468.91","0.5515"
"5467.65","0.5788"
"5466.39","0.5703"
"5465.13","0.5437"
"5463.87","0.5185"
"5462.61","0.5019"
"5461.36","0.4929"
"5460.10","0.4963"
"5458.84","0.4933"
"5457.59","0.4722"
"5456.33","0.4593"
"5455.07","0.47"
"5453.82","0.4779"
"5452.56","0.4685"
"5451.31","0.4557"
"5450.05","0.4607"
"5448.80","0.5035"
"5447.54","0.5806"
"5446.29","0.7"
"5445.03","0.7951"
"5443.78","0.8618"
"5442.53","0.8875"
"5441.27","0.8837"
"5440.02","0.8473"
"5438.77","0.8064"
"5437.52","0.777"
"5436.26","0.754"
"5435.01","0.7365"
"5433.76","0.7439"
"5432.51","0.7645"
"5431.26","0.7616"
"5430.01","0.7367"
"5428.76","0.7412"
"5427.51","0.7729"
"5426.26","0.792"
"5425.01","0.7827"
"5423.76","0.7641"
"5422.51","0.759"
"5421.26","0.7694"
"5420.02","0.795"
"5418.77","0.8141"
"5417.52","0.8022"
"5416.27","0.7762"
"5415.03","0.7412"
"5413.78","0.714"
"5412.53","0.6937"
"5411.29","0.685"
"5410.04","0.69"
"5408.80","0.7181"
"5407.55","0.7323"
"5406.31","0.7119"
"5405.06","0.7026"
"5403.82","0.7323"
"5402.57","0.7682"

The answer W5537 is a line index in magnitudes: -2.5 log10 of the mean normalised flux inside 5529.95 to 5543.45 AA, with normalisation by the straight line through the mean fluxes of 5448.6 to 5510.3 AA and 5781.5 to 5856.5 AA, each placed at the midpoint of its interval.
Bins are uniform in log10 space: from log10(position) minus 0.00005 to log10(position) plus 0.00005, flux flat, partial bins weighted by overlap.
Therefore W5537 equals 0.206 mag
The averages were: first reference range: 0.533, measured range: 0.465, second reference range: 0.702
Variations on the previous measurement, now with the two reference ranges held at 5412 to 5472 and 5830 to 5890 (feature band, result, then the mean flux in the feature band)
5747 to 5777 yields -0.231 mag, 0.707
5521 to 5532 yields 0.312 mag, 0.48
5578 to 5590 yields 0.034 mag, 0.604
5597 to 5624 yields 0.159 mag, 0.532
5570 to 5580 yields 0.101 mag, 0.57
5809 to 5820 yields -0.199 mag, 0.668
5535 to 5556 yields 0.323 mag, 0.471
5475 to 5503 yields 0.149 mag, 0.568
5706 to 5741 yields -0.181 mag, 0.688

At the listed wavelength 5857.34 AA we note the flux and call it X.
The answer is 0.5565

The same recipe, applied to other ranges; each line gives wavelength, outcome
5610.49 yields 0.5423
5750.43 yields 0.7732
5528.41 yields 0.4701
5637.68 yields 0.5068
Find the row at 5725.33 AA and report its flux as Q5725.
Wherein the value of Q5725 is 0.7041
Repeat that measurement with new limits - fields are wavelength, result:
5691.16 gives 0.6172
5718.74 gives 0.649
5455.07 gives 0.47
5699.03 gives 0.6284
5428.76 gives 0.7412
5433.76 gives 0.7439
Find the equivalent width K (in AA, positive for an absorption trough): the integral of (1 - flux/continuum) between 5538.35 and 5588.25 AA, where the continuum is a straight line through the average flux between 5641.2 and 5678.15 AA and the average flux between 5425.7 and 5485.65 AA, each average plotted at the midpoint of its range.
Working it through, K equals 5.3 AA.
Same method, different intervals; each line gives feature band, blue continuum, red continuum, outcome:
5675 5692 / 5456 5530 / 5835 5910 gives -3.5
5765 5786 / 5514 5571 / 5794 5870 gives -1.9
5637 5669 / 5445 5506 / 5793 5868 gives 1.4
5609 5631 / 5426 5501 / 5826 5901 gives 1.7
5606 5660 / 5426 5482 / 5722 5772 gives 9.9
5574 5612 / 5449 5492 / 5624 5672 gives -1.2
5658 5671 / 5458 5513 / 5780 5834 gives 1.3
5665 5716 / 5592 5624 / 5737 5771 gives 1.4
